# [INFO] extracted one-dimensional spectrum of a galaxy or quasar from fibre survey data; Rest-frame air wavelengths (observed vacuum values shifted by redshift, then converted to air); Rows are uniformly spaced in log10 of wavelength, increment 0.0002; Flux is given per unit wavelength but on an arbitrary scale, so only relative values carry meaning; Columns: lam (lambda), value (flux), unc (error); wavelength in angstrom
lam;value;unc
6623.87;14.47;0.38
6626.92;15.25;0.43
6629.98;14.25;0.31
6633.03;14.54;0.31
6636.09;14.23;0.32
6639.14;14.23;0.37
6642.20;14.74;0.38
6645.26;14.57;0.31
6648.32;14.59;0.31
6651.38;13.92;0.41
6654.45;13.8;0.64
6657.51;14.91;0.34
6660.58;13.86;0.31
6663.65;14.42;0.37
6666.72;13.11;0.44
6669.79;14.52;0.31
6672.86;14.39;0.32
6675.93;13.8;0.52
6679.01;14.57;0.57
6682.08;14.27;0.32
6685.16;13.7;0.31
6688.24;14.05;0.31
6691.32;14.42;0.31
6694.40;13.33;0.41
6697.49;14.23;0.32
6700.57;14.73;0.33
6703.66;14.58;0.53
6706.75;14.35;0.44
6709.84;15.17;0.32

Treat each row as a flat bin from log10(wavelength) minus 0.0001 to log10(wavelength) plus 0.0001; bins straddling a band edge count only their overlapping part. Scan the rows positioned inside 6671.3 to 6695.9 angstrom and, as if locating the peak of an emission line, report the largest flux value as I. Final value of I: 14.57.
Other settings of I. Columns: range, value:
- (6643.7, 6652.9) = 14.59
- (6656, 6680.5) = 14.91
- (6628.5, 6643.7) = 14.74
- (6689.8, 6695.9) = 14.42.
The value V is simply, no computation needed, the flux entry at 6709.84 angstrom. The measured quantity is 15.17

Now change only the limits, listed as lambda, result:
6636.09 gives 14.23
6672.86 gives 14.39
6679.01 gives 14.57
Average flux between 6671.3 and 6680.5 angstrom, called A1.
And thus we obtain 14.3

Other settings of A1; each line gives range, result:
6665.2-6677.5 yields 14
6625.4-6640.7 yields 14.5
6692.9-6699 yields 13.8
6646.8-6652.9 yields 14.3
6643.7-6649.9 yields 14.6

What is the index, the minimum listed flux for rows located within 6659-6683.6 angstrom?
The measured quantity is 13.11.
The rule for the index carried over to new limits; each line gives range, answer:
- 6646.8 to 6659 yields 13.8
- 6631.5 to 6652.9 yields 13.92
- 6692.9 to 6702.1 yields 13.33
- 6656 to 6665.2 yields 13.86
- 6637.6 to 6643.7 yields 14.23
